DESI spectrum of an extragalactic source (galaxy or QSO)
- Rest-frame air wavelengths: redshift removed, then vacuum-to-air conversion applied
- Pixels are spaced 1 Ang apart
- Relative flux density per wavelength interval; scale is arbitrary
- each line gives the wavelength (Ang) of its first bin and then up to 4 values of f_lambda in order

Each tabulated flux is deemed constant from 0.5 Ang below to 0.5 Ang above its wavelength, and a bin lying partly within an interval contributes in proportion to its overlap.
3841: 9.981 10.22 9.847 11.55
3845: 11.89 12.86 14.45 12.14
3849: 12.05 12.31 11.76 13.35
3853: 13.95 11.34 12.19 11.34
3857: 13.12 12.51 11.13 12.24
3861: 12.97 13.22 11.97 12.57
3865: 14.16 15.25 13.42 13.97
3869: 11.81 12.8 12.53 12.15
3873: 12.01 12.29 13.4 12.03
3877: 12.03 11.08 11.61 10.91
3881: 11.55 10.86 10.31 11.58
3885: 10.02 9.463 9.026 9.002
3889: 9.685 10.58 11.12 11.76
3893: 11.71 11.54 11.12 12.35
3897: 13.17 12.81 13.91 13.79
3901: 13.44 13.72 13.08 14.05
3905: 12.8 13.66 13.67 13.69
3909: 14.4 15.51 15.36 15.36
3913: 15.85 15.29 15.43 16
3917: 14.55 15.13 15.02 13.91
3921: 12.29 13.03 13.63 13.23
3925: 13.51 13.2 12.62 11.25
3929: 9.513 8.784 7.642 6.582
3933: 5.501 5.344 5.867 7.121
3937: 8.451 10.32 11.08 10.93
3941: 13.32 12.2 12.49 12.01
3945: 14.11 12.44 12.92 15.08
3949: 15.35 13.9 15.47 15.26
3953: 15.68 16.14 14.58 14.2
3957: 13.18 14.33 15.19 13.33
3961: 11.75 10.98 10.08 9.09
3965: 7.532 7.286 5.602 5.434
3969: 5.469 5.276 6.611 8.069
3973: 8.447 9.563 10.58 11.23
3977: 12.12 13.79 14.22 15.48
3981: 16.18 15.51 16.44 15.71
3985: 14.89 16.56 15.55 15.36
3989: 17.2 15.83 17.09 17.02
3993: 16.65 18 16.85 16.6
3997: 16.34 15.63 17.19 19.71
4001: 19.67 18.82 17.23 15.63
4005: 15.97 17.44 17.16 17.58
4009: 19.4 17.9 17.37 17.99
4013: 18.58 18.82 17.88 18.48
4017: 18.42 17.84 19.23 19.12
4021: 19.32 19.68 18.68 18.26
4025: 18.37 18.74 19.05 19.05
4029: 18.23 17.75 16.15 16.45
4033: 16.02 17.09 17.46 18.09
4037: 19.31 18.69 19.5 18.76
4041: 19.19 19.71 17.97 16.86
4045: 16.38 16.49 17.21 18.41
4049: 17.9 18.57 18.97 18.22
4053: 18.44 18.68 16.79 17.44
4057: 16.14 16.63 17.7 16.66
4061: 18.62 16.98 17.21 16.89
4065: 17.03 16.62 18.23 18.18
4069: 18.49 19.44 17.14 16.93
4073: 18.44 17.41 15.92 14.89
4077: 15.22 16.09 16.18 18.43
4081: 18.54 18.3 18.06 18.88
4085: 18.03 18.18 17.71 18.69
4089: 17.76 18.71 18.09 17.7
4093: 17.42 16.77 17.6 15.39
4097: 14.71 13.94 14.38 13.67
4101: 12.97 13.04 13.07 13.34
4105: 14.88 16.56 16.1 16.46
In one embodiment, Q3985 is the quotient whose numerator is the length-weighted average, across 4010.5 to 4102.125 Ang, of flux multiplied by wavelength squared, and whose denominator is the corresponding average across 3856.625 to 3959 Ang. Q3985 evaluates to 1.52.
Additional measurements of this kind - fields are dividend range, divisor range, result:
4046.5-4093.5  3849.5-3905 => 1.60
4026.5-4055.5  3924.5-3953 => 1.68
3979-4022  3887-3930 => 1.38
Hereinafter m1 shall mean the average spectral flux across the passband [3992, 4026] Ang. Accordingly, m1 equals 17.9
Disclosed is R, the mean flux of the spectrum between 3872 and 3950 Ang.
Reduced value 12.1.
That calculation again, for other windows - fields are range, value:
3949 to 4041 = 15.5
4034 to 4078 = 17.6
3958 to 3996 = 12.6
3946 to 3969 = 12.2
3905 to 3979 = 11.8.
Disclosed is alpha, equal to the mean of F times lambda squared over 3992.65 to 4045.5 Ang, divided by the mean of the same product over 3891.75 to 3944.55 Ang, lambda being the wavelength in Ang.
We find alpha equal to 1.54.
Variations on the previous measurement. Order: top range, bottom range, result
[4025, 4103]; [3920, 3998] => 1.48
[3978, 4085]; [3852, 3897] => 1.60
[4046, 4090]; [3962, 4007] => 1.34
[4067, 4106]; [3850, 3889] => 1.55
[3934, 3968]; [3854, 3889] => 1.04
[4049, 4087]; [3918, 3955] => 1.57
